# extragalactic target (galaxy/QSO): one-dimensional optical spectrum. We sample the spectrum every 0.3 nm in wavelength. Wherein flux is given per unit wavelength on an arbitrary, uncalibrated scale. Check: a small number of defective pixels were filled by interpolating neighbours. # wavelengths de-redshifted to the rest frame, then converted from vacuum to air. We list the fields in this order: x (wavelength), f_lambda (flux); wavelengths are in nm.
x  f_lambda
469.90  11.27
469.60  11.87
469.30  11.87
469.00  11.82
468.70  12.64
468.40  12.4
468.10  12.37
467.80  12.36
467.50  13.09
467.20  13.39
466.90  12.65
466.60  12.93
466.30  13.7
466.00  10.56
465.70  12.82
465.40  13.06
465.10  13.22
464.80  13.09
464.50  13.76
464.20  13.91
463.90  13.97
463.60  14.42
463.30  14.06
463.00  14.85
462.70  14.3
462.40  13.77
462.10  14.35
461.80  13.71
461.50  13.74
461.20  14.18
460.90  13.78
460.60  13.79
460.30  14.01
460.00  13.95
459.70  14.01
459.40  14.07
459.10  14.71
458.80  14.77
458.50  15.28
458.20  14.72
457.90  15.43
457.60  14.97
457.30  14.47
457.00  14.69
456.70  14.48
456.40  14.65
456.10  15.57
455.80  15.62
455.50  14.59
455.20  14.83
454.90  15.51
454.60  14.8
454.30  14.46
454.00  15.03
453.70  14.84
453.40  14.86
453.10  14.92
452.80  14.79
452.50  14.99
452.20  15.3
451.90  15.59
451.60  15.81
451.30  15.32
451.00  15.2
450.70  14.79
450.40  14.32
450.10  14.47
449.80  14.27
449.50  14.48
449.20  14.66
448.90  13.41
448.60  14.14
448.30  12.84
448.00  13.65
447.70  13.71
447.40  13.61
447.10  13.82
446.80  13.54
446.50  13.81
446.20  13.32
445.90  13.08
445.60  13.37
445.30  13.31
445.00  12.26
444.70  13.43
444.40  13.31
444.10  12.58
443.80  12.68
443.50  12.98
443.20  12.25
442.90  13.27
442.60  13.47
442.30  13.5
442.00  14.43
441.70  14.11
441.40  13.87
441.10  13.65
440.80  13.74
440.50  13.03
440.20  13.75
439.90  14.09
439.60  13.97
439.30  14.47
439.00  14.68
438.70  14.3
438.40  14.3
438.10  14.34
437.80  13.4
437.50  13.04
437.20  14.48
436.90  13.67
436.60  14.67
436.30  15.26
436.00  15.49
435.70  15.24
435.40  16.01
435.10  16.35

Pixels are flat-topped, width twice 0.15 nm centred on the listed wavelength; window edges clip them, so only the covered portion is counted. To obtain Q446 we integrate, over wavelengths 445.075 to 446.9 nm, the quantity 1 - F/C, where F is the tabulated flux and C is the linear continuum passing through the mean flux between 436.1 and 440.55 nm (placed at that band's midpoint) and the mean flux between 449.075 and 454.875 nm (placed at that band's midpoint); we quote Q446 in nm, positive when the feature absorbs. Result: 0.15 nm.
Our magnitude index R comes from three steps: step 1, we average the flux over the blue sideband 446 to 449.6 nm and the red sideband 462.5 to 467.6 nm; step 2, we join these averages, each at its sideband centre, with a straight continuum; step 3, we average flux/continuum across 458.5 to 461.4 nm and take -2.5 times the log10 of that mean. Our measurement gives -0.05 mag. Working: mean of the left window 13.7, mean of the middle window 14.2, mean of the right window 13.4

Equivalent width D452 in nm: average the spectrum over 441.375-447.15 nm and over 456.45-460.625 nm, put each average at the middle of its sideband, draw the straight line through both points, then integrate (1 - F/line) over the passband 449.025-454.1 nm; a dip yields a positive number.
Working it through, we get -0.35 nm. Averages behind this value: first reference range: 13.3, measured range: 14.9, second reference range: 14.5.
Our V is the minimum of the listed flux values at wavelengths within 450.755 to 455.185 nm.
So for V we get 14.46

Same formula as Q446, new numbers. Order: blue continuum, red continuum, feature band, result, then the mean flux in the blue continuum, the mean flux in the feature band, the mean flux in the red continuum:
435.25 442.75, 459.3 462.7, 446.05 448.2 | 0.075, 14.2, 13.6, 14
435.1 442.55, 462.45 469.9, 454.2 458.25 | -0.437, 14.3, 14.9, 13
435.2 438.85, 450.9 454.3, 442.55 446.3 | 0.458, 14.5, 13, 15.1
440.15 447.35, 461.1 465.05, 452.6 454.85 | -0.192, 13.4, 14.8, 14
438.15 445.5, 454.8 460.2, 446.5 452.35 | -0.078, 13.6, 14.4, 14.8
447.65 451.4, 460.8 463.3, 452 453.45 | -0.081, 14.3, 15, 14.1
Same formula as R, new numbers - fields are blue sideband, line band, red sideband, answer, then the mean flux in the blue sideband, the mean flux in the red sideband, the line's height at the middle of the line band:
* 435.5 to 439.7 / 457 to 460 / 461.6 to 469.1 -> -0.09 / 14.4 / 13.3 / 13.5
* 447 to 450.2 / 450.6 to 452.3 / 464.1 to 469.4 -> -0.12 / 13.9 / 12.8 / 13.7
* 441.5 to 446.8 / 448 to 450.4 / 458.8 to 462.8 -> -0.04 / 13.3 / 14.1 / 13.5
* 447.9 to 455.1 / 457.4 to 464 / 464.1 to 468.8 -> -0.06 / 14.7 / 12.9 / 13.6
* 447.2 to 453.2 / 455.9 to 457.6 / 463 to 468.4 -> -0.07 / 14.5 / 13.2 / 13.9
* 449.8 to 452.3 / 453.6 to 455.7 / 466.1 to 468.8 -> -0.02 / 15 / 12.8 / 14.6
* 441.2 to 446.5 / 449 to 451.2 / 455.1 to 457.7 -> -0.04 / 13.3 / 14.9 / 14.1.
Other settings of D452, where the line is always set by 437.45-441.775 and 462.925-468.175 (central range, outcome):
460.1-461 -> -0.03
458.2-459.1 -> -0.10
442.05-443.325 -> 0.06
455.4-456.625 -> -0.15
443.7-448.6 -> 0.16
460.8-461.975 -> -0.05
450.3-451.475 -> -0.11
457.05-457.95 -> -0.10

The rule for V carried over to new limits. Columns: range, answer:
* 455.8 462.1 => 13.71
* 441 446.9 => 12.25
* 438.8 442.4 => 13.03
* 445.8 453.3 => 12.84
